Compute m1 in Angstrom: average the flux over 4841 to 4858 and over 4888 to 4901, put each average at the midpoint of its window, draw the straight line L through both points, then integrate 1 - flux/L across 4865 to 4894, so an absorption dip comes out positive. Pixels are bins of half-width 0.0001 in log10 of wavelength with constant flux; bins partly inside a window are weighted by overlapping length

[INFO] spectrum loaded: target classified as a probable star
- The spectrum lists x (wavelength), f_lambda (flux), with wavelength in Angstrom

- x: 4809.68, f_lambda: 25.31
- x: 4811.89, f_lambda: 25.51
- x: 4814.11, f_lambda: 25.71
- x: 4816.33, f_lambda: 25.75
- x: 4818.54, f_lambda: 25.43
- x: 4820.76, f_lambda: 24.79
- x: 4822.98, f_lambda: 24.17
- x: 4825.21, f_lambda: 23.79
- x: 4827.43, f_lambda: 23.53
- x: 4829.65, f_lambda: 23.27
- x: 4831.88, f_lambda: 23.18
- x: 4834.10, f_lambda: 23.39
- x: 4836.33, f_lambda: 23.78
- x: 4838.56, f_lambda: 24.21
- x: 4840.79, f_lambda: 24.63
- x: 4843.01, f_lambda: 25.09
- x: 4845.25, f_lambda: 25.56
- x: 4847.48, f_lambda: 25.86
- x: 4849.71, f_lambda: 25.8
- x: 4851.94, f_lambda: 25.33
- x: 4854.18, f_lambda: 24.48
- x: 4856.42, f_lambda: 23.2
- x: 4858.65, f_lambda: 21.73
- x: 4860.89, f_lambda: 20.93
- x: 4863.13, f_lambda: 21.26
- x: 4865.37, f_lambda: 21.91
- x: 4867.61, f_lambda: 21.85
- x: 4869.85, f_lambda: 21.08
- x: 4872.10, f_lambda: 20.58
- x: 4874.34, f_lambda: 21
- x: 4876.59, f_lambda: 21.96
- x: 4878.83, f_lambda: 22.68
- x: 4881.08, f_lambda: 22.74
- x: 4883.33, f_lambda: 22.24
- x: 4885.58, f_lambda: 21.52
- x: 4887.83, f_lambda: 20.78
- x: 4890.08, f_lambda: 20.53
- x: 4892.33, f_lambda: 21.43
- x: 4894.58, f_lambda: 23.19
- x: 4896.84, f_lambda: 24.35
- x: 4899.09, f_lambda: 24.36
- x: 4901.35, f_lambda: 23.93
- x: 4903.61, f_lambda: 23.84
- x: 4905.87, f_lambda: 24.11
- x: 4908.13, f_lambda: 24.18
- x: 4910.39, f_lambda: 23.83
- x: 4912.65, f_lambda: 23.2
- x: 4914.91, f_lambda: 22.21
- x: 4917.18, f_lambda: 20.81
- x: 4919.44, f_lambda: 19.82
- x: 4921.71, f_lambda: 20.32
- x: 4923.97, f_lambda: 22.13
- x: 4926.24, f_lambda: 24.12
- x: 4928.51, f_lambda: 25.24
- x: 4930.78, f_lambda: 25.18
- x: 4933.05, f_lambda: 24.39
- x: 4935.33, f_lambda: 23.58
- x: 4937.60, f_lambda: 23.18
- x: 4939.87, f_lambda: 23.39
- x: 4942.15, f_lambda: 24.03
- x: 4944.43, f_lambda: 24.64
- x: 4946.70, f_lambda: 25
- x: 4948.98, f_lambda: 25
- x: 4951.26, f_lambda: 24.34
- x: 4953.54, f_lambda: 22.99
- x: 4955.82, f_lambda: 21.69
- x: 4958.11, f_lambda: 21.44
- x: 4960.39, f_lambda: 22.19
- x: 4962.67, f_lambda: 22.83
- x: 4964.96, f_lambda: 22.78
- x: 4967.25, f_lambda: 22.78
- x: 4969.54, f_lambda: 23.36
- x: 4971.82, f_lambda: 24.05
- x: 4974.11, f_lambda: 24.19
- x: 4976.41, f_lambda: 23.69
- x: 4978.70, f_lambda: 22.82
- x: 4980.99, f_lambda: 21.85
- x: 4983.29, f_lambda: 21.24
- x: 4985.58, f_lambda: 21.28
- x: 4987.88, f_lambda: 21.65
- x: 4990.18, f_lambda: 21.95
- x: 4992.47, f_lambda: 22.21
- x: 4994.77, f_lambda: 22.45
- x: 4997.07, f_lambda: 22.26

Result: 2.30 Angstrom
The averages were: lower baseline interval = 24.9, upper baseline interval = 22.7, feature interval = 21.6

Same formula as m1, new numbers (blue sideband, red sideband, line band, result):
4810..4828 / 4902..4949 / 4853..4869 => 1.4 Angstrom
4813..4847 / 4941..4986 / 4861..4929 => 4.2 Angstrom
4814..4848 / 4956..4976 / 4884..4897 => 1.1 Angstrom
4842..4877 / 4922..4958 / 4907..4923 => 1.0 Angstrom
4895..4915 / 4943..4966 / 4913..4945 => 0.7 Angstrom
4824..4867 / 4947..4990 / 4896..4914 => -0.5 Angstrom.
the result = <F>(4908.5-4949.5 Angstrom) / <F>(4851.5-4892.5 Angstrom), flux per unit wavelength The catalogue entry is 1.06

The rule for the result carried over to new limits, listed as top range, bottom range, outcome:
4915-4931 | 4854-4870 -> 1.02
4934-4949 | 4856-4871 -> 1.11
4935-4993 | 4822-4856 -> 0.94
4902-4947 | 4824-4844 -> 0.98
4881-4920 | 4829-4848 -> 0.93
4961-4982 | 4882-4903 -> 1.03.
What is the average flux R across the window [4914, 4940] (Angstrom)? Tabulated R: 22.9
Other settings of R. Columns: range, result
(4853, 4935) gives 22.5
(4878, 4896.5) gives 22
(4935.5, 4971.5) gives 23.3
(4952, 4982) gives 22.8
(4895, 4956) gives 23.5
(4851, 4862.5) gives 23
